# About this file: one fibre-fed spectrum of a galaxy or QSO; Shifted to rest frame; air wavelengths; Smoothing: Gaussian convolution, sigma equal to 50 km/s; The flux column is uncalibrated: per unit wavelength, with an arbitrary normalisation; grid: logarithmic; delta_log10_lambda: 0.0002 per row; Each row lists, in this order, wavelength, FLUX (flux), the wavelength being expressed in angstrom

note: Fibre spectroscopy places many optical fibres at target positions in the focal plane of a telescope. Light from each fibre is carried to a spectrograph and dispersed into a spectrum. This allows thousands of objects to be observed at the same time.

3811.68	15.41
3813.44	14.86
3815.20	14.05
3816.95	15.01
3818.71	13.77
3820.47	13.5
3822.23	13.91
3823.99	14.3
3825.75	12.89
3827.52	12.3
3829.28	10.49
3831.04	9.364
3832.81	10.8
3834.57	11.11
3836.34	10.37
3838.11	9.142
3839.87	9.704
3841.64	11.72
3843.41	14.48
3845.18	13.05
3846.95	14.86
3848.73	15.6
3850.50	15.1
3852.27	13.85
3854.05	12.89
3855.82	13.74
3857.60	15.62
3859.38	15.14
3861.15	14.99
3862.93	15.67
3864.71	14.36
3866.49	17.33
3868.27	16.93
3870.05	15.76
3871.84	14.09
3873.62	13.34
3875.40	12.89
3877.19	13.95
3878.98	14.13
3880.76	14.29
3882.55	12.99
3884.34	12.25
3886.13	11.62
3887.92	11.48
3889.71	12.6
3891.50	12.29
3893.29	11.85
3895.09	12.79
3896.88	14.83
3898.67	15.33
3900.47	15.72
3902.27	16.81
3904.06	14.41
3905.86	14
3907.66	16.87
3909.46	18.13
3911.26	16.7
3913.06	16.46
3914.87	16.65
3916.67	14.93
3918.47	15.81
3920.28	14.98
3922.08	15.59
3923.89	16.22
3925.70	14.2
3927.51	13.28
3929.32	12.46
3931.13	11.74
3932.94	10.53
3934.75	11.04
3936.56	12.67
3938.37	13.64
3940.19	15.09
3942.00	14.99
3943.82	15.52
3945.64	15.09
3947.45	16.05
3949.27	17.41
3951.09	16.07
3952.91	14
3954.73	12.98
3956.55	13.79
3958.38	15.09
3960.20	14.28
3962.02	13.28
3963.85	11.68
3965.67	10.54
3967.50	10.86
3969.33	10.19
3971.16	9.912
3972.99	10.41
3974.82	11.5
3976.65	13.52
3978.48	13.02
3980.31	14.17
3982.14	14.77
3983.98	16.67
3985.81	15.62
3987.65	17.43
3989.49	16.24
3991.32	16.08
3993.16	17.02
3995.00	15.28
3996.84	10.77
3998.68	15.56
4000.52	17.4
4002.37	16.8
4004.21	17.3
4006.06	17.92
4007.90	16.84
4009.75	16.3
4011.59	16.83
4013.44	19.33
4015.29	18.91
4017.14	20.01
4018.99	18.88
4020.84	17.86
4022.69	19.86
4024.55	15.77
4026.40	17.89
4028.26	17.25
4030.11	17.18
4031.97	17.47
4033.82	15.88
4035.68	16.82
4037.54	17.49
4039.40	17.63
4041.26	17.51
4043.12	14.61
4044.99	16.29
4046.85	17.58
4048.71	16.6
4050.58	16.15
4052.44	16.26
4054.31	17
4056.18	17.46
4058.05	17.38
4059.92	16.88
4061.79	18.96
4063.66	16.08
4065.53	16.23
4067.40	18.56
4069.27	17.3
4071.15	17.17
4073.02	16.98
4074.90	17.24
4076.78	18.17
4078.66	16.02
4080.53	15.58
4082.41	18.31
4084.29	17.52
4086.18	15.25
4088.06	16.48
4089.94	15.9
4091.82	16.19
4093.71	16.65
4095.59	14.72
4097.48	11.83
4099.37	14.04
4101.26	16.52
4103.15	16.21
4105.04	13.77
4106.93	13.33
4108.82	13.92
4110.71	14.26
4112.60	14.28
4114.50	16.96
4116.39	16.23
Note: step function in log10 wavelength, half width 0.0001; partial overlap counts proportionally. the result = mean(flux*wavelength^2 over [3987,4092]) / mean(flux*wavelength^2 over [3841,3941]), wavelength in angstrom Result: 1.3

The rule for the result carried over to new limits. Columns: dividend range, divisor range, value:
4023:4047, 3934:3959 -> 1.22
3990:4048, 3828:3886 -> 1.38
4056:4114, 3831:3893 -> 1.34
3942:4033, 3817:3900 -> 1.23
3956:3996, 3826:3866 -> 1.13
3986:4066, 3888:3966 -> 1.24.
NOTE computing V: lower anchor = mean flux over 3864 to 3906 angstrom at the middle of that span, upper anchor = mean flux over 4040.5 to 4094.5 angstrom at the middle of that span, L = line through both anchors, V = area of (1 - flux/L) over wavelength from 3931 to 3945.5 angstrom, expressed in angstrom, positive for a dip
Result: 1.5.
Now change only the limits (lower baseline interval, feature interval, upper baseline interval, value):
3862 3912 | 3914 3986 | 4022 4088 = 7.6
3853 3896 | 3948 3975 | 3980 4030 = 5.1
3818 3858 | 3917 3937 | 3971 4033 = 1.4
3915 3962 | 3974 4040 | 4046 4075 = -2.6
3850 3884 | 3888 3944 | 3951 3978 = -3.8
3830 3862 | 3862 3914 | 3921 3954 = -3.9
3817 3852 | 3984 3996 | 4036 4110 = -1.0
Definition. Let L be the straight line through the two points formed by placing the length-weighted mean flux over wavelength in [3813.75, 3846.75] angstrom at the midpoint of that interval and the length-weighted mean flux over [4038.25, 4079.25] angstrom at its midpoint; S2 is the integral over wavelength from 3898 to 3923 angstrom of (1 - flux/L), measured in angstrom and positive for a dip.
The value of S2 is -3.4 angstrom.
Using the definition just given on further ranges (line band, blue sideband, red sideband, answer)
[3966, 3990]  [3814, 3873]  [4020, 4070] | 3.98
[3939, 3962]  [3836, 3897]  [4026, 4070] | 0.35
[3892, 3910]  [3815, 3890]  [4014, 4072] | -0.69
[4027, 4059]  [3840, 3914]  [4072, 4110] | -3.01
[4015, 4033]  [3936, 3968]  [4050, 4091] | -2.54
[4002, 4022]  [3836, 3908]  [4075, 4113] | -4.10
